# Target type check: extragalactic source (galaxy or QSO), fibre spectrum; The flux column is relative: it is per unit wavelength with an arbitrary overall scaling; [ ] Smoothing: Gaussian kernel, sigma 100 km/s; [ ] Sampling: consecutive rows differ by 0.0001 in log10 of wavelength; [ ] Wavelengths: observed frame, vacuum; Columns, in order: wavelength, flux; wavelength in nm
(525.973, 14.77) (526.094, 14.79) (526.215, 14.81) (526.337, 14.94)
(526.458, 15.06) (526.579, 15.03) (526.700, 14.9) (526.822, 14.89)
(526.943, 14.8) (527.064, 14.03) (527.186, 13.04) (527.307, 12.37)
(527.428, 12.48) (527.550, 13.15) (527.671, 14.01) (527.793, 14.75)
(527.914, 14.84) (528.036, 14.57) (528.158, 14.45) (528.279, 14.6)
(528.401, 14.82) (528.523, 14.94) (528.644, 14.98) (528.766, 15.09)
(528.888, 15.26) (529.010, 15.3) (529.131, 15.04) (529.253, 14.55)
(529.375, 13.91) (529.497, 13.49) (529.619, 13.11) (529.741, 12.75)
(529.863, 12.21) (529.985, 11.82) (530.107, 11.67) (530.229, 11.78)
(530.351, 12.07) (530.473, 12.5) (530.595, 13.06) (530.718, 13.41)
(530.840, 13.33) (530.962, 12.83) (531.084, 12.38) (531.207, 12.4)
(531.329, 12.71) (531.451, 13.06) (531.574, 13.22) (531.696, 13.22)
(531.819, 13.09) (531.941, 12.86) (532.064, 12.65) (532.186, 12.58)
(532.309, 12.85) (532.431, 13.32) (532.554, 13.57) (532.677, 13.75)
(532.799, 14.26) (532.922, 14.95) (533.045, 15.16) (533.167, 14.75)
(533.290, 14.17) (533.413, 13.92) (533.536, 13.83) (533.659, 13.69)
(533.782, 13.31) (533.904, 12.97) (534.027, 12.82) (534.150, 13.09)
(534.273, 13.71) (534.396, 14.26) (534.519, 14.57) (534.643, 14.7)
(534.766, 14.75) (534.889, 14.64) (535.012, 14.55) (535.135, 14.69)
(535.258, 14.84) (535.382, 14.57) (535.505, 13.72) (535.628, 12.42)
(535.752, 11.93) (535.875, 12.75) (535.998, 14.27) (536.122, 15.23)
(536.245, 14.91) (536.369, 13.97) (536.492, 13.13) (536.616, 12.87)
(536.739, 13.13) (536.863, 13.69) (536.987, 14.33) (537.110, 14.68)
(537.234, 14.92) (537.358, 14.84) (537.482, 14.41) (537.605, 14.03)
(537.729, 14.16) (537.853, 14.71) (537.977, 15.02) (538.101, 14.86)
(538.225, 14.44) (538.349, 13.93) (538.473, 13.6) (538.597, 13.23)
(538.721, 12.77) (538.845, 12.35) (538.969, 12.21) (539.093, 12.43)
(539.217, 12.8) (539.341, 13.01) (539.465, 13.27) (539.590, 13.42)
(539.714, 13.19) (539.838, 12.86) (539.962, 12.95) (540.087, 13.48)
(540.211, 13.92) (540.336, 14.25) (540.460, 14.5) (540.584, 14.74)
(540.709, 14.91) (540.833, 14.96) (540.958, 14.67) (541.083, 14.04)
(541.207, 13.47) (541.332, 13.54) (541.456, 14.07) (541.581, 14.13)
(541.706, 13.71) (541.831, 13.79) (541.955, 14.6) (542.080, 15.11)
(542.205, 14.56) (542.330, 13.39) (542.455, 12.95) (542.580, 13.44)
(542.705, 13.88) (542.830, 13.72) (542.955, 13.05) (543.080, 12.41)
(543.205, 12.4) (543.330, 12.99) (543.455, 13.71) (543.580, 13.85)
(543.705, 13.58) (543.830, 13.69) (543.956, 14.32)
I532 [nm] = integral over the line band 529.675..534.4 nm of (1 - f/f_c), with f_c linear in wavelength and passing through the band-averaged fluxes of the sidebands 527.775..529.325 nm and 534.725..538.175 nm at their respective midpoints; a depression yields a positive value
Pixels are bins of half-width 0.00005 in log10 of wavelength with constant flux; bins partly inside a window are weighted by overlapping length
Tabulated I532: 0.445 nm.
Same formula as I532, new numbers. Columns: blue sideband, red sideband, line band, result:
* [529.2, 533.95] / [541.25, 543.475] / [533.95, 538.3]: -0.23 nm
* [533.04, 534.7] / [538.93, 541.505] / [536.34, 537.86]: -0.03 nm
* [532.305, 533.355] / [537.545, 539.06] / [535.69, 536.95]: 0.03 nm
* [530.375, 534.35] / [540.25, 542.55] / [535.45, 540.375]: 0.07 nm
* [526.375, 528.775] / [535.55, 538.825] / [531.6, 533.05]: 0.07 nm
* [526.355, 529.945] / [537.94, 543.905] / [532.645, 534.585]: 0.00 nm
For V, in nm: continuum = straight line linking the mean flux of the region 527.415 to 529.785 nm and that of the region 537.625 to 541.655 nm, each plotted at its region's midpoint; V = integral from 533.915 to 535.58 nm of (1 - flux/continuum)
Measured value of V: -0.019 nm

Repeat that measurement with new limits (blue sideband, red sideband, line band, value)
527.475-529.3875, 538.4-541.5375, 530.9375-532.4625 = 0.158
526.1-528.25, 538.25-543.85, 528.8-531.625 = 0.195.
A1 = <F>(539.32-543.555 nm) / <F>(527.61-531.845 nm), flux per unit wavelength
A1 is 1.0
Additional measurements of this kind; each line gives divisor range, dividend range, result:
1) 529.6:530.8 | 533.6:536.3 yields 1.12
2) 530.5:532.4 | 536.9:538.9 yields 1.10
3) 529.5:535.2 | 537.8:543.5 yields 1.02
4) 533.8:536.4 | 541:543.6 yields 0.98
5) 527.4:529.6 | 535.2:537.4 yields 0.96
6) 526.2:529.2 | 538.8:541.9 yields 0.94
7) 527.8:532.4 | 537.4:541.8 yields 1.02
